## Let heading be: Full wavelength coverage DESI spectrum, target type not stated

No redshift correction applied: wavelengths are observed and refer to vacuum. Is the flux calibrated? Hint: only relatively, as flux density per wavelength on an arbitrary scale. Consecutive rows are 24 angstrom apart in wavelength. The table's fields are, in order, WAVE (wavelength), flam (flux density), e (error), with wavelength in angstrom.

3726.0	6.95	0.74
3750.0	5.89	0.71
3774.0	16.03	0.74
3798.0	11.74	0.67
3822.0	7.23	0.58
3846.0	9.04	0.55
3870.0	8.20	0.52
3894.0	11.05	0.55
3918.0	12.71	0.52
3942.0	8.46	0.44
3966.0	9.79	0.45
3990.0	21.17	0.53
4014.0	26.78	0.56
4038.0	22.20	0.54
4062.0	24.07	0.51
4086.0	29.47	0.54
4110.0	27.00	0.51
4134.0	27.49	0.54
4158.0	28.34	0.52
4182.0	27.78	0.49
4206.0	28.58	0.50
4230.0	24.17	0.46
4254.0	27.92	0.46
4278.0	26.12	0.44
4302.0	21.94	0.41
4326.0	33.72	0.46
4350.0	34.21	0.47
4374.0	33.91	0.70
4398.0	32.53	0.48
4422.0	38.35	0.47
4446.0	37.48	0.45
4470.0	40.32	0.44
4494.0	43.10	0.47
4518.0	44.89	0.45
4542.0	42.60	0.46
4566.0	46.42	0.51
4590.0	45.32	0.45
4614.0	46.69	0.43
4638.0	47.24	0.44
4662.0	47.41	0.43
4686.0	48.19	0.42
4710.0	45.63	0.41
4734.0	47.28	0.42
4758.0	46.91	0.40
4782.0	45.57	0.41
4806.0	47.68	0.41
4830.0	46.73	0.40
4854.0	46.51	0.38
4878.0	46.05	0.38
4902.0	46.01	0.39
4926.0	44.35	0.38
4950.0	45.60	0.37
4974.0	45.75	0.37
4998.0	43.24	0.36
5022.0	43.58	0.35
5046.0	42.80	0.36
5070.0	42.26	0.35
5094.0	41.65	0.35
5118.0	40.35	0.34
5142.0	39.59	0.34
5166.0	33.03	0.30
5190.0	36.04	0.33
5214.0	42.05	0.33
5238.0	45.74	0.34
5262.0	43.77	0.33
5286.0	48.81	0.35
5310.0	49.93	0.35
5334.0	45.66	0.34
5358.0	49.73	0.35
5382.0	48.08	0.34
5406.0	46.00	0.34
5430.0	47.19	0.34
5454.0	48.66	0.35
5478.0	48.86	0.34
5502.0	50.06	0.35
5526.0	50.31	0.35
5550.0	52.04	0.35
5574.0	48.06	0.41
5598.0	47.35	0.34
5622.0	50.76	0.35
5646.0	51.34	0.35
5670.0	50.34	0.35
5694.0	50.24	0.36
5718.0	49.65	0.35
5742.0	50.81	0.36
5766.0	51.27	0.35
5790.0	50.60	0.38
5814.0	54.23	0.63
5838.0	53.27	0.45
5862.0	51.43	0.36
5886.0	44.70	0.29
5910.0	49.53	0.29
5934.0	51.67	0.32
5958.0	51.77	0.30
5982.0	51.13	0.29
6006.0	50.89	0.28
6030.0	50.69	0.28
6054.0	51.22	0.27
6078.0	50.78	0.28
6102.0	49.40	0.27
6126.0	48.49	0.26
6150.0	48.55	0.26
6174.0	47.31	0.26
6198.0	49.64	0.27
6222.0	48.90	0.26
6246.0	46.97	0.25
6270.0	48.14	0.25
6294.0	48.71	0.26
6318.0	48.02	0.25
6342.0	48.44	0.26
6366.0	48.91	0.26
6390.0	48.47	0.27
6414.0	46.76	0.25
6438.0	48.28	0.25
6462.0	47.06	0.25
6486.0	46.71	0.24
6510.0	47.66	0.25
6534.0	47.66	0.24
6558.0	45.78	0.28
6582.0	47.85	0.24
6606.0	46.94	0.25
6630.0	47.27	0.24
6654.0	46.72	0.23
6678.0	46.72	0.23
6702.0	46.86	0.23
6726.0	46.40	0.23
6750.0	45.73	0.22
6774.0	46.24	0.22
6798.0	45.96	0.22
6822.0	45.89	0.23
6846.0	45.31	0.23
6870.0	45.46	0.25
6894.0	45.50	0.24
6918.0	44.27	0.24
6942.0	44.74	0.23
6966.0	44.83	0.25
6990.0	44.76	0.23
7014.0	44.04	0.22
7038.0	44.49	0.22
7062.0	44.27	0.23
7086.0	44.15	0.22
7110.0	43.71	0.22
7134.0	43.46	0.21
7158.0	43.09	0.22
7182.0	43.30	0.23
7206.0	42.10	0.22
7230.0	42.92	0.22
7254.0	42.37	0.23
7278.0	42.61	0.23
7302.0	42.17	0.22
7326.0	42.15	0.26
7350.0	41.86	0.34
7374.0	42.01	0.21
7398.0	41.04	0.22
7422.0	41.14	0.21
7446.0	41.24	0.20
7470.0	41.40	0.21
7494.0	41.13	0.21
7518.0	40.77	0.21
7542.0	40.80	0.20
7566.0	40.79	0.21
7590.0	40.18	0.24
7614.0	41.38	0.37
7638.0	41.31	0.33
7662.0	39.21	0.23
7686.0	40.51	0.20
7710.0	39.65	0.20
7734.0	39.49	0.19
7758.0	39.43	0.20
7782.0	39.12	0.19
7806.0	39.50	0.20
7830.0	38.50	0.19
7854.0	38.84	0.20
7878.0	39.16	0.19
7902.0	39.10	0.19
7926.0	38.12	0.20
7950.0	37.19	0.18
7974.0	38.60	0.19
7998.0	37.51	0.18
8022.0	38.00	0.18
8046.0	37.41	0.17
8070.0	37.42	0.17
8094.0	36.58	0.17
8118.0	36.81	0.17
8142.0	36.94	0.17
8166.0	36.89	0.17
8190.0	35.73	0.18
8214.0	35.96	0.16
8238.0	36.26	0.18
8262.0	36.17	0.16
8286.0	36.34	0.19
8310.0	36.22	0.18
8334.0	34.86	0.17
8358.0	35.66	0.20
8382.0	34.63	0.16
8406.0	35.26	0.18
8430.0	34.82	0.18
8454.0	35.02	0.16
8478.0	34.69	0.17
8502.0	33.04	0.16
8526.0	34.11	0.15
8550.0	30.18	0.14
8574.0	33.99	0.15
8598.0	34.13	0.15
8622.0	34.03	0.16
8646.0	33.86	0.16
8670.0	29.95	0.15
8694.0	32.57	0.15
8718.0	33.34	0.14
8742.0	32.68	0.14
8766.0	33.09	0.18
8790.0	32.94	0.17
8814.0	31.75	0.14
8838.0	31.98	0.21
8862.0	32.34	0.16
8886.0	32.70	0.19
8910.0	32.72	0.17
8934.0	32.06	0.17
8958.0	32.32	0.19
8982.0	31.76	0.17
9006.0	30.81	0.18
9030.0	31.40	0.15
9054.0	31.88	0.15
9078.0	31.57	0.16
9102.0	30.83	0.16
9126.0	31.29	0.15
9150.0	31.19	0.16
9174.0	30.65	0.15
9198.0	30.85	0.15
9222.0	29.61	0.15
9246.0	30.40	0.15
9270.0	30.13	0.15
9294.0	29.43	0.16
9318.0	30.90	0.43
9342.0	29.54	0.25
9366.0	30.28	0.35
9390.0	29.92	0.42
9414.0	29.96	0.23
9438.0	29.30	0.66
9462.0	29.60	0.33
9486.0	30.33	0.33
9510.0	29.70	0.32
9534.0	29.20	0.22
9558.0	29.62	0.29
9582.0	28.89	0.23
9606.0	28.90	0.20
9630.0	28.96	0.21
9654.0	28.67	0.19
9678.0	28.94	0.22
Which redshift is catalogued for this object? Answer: 0.00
